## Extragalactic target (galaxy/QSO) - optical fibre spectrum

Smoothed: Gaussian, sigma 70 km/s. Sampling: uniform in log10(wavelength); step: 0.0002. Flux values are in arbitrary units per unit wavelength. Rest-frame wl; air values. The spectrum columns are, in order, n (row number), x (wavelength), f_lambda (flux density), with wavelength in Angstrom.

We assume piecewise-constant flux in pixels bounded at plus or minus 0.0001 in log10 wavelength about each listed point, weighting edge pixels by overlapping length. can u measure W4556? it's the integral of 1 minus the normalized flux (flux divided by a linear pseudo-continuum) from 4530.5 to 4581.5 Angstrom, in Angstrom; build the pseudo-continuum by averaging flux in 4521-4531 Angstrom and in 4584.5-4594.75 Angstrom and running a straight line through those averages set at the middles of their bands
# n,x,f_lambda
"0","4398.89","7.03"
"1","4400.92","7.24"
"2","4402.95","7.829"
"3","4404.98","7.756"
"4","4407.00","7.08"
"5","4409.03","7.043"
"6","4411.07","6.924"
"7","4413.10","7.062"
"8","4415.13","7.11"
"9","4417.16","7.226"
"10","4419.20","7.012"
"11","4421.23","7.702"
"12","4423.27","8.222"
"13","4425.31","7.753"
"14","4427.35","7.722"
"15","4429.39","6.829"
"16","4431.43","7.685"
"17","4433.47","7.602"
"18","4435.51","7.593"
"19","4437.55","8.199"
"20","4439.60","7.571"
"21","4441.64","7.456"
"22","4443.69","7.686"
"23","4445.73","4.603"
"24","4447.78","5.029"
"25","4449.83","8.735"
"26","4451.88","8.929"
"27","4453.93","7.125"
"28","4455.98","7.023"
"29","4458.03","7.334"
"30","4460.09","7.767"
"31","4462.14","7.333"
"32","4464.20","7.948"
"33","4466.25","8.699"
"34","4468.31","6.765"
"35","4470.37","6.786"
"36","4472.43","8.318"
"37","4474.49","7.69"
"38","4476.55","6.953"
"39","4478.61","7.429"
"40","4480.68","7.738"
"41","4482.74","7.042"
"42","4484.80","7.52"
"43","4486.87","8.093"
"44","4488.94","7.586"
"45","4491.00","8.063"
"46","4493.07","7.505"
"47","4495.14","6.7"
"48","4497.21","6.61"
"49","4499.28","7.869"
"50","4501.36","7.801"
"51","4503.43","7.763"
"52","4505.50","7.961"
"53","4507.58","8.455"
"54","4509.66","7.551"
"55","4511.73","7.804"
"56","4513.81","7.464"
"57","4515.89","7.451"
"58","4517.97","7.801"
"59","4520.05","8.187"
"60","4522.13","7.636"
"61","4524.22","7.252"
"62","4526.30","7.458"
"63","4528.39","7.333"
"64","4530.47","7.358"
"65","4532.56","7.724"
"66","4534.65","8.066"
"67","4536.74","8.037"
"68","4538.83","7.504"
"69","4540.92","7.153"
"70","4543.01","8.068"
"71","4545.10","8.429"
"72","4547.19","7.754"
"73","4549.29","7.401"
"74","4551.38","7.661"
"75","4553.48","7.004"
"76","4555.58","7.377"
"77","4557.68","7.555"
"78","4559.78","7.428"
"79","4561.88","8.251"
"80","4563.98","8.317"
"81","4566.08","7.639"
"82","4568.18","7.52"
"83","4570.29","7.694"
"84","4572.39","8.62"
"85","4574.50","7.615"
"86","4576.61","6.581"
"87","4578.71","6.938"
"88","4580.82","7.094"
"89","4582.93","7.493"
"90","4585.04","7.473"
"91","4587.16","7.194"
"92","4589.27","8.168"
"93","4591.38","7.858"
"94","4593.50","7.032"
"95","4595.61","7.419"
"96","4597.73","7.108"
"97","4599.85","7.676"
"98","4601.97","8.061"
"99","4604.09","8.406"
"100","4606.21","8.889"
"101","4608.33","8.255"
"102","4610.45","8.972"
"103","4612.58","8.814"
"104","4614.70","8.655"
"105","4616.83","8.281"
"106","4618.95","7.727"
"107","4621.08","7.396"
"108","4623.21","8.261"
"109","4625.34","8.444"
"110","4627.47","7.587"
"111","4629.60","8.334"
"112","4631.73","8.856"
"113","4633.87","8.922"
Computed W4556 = -1.1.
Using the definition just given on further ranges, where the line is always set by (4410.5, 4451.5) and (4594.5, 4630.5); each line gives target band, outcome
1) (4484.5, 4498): 0.2 Angstrom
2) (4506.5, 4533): 0.2 Angstrom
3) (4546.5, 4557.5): 0.6 Angstrom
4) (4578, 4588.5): 1.0 Angstrom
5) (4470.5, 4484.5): 0.1 Angstrom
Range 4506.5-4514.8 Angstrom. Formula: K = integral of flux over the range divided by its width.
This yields 7.82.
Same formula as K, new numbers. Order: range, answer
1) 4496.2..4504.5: 7.52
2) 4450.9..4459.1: 7.59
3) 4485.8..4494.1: 7.81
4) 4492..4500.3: 7.17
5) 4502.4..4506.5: 7.87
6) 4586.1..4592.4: 7.74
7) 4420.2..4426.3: 7.89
